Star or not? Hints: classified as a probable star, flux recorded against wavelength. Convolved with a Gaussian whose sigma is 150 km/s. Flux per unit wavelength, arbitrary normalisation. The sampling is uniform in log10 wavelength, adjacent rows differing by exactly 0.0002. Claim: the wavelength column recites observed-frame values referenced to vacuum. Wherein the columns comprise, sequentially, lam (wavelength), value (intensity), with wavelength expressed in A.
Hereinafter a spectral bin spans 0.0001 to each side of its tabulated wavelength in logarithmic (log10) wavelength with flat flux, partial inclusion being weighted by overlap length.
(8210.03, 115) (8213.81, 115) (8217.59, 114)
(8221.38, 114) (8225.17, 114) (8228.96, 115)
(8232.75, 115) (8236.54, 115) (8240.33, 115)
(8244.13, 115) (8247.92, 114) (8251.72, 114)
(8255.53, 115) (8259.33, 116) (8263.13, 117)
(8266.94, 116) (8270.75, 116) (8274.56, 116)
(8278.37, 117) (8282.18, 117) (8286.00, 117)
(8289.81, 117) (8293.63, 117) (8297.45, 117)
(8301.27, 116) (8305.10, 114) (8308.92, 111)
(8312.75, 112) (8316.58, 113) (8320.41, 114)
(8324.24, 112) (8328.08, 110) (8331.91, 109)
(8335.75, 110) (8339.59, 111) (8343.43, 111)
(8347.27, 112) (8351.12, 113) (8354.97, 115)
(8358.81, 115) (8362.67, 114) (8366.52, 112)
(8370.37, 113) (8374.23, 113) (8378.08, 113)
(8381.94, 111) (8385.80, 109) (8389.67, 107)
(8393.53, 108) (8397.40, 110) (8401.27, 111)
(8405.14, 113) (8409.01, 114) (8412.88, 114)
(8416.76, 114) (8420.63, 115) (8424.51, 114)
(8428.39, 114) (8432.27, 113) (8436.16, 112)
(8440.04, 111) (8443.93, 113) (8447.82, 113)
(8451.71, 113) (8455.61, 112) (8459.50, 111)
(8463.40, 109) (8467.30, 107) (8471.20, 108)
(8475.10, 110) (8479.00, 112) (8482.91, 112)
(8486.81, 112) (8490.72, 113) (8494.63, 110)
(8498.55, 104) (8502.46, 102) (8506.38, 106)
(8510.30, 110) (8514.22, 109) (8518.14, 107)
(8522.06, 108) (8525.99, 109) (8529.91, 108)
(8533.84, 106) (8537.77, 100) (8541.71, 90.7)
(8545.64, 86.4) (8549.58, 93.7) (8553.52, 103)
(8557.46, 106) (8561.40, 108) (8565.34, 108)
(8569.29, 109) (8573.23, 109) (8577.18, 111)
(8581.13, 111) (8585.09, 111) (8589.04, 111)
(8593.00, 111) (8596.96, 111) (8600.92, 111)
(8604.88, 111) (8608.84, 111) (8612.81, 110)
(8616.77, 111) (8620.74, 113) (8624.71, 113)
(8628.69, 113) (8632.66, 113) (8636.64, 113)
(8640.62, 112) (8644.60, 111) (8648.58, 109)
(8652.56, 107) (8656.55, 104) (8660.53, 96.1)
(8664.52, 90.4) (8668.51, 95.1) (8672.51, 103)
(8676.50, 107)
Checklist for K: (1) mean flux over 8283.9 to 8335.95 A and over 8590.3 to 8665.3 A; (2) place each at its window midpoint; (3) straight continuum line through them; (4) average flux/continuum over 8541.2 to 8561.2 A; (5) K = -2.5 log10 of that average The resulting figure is 0.14 mag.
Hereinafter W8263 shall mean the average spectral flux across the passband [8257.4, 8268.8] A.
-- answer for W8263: 116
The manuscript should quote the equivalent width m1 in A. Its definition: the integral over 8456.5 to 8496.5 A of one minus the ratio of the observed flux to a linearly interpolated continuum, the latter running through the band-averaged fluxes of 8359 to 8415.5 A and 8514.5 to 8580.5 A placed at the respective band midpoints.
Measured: -1.09 A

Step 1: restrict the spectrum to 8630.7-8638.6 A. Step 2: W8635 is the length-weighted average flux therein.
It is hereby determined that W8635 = 113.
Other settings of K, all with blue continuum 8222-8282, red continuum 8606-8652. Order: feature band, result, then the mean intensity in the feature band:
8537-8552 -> 0.213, 92.4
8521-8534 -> 0.045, 108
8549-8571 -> 0.070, 105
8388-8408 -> 0.037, 110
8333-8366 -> 0.018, 112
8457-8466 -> 0.033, 110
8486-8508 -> 0.052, 108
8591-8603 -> 0.009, 111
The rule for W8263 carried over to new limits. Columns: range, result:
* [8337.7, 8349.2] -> 111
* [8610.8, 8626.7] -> 112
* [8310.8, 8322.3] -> 113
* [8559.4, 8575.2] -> 109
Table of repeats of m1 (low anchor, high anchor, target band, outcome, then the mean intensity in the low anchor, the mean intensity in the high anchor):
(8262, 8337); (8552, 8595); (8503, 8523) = 0.5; 114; 109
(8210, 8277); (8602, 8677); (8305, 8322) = 0.2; 115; 108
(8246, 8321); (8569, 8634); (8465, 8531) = 2.3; 115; 111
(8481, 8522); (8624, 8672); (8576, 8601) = -0.9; 108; 106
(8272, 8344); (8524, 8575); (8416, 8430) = -0.7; 114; 103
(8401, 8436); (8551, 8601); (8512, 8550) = 2.8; 114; 109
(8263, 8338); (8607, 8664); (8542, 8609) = 2.1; 114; 109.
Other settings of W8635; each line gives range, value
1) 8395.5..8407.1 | 111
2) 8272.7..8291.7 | 117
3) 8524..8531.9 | 109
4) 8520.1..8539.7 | 106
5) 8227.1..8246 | 115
